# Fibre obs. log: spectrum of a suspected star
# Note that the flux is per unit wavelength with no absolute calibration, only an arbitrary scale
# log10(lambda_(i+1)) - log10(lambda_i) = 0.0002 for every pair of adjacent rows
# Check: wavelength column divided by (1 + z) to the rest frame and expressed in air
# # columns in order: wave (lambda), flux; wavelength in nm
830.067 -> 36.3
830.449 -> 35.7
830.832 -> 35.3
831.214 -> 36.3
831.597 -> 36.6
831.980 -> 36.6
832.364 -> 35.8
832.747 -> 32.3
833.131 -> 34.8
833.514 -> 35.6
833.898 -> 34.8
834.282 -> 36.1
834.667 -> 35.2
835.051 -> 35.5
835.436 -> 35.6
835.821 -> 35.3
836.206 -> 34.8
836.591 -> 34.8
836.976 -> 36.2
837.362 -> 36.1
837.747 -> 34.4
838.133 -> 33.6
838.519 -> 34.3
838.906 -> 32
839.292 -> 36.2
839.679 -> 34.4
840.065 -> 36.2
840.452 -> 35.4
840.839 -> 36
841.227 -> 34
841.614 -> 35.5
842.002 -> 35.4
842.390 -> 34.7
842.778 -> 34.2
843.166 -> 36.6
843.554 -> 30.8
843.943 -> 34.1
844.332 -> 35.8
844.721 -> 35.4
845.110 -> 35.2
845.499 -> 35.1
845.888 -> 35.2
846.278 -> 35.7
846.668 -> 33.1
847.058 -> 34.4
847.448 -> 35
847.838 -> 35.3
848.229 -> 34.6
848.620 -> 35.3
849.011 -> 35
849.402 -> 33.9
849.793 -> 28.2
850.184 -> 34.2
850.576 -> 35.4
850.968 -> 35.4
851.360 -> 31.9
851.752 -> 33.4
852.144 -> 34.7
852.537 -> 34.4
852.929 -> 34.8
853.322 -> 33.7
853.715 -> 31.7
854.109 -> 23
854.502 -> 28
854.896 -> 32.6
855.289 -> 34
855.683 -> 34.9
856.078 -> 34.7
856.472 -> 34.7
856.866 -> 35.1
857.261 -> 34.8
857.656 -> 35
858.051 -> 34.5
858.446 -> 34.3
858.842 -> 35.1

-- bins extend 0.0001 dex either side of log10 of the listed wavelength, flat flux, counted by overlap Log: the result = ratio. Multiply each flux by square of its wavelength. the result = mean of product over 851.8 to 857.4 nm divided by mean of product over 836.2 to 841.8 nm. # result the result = 1.0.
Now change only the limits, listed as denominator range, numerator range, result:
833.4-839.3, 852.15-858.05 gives 0.99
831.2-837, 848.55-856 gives 0.97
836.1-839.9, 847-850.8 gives 1.01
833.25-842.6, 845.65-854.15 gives 0.99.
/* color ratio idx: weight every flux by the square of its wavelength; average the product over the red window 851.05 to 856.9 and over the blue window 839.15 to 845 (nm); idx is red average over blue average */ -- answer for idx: 1.0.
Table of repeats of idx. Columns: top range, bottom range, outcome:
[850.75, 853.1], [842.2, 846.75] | 1.00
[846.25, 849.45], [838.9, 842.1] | 1.00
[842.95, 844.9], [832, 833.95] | 1.02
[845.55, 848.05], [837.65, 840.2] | 1.03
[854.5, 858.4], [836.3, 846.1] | 1.02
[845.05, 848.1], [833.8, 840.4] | 1.02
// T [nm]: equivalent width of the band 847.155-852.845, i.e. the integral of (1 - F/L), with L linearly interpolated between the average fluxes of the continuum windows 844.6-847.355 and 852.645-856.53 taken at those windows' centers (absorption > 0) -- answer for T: -0.08 nm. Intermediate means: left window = 34.9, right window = 32.2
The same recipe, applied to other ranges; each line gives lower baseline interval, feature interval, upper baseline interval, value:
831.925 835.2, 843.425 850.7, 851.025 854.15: -0.18 nm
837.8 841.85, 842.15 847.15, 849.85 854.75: -0.12 nm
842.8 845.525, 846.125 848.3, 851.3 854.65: -0.07 nm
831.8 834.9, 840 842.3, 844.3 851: -0.04 nm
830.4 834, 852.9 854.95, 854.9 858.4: 0.27 nm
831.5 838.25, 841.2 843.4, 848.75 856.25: -0.05 nm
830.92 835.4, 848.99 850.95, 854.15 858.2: 0.03 nm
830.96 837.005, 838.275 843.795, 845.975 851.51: 0.02 nm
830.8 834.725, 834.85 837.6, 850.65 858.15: -0.03 nm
